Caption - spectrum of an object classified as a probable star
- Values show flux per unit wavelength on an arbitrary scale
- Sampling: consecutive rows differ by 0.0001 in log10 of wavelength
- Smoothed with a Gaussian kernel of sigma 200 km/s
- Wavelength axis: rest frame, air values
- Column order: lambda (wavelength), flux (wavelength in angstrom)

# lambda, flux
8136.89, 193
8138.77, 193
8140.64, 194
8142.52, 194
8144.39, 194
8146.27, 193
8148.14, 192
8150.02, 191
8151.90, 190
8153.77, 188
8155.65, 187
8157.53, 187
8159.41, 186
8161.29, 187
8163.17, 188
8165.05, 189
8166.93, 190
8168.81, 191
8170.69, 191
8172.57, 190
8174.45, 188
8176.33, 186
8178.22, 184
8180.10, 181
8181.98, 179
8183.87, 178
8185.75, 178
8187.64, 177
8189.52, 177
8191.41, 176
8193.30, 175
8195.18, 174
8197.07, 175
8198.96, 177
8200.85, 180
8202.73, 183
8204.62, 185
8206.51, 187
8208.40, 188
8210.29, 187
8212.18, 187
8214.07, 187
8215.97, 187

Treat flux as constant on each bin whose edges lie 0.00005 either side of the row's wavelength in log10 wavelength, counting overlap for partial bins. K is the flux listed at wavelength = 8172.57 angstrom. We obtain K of 190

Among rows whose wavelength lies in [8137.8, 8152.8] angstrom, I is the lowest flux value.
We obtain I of 190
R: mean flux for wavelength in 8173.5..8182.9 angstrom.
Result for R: 184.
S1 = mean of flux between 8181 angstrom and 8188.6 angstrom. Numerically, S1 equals 178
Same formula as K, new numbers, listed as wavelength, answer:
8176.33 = 186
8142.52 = 194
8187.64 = 177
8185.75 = 178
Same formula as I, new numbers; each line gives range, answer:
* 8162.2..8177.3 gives 186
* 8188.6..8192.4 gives 176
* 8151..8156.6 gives 187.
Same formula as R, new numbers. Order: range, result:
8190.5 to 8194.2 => 175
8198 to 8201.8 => 179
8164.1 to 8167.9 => 190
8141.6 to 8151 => 193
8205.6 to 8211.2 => 187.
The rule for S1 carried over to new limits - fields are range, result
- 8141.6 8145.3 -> 194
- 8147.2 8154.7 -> 190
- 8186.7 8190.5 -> 177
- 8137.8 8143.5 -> 194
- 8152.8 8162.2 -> 187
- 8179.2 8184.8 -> 179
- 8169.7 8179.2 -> 188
